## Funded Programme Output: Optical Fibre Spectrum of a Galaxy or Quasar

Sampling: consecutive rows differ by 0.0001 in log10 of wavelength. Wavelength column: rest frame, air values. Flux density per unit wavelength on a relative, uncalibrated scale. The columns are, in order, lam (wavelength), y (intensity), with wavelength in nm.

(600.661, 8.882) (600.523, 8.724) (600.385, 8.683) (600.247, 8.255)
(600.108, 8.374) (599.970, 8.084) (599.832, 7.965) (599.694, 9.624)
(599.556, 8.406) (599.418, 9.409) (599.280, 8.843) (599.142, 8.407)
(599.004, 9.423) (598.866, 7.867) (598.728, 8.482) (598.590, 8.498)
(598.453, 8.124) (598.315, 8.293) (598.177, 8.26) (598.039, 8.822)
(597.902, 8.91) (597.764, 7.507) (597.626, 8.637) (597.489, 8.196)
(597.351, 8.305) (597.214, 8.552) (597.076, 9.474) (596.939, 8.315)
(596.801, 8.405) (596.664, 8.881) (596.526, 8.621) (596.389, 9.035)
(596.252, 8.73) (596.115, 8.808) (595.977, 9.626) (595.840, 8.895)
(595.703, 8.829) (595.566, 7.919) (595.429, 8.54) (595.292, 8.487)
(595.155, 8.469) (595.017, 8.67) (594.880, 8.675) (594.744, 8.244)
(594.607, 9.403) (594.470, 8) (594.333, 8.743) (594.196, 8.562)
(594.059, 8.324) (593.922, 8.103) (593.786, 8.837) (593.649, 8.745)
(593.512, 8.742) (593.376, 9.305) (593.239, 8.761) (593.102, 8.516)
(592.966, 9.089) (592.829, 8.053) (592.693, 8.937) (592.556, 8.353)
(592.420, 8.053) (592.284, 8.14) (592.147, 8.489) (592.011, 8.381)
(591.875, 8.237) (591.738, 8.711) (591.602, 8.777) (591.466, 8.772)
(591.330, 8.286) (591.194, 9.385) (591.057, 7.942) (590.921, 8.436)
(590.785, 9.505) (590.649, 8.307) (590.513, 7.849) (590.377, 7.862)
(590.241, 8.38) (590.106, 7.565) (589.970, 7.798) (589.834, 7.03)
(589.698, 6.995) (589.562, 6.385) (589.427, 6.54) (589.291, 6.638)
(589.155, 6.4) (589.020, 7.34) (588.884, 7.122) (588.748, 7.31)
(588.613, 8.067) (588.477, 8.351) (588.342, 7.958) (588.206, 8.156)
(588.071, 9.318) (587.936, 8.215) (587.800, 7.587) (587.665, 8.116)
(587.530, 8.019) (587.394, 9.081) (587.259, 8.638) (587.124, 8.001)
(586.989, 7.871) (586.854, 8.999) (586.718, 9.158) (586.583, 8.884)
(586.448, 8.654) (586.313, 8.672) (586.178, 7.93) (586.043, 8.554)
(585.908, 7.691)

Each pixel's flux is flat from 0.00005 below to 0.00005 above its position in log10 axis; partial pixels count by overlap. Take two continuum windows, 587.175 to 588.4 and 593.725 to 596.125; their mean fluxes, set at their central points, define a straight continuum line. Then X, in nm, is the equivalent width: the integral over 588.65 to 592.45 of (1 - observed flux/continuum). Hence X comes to 0.26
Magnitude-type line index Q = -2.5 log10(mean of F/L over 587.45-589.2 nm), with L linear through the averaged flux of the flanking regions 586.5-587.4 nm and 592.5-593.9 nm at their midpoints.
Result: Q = 0.10 mag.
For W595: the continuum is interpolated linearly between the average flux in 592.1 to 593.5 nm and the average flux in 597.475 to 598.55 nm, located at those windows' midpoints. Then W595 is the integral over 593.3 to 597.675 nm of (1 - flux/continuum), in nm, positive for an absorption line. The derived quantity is -0.10 nm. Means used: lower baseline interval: 8.58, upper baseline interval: 8.36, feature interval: 8.66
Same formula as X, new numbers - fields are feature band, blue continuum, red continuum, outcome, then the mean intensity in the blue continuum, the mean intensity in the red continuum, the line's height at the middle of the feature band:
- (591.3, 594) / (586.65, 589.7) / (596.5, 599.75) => -0.13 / 7.85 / 8.59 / 8.18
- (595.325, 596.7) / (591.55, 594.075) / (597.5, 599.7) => -0.04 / 8.56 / 8.56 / 8.56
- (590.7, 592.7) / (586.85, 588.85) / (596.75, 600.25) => -0.05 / 8.2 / 8.52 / 8.32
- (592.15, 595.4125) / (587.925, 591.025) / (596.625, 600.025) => -0.18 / 7.71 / 8.55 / 8.12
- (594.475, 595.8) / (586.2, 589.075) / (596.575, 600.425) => -0.02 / 8.26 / 8.53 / 8.45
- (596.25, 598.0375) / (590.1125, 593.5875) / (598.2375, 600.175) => -0.01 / 8.52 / 8.56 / 8.55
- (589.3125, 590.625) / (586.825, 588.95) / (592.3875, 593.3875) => 0.15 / 8.16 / 8.61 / 8.35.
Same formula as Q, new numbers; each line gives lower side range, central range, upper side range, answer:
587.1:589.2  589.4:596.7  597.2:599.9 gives -0.02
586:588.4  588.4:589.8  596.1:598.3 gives 0.19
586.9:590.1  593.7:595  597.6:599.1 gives -0.05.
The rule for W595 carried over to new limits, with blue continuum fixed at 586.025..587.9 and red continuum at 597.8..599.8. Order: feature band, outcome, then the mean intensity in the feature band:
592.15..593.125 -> 0.009 nm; 8.45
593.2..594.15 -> -0.015 nm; 8.68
